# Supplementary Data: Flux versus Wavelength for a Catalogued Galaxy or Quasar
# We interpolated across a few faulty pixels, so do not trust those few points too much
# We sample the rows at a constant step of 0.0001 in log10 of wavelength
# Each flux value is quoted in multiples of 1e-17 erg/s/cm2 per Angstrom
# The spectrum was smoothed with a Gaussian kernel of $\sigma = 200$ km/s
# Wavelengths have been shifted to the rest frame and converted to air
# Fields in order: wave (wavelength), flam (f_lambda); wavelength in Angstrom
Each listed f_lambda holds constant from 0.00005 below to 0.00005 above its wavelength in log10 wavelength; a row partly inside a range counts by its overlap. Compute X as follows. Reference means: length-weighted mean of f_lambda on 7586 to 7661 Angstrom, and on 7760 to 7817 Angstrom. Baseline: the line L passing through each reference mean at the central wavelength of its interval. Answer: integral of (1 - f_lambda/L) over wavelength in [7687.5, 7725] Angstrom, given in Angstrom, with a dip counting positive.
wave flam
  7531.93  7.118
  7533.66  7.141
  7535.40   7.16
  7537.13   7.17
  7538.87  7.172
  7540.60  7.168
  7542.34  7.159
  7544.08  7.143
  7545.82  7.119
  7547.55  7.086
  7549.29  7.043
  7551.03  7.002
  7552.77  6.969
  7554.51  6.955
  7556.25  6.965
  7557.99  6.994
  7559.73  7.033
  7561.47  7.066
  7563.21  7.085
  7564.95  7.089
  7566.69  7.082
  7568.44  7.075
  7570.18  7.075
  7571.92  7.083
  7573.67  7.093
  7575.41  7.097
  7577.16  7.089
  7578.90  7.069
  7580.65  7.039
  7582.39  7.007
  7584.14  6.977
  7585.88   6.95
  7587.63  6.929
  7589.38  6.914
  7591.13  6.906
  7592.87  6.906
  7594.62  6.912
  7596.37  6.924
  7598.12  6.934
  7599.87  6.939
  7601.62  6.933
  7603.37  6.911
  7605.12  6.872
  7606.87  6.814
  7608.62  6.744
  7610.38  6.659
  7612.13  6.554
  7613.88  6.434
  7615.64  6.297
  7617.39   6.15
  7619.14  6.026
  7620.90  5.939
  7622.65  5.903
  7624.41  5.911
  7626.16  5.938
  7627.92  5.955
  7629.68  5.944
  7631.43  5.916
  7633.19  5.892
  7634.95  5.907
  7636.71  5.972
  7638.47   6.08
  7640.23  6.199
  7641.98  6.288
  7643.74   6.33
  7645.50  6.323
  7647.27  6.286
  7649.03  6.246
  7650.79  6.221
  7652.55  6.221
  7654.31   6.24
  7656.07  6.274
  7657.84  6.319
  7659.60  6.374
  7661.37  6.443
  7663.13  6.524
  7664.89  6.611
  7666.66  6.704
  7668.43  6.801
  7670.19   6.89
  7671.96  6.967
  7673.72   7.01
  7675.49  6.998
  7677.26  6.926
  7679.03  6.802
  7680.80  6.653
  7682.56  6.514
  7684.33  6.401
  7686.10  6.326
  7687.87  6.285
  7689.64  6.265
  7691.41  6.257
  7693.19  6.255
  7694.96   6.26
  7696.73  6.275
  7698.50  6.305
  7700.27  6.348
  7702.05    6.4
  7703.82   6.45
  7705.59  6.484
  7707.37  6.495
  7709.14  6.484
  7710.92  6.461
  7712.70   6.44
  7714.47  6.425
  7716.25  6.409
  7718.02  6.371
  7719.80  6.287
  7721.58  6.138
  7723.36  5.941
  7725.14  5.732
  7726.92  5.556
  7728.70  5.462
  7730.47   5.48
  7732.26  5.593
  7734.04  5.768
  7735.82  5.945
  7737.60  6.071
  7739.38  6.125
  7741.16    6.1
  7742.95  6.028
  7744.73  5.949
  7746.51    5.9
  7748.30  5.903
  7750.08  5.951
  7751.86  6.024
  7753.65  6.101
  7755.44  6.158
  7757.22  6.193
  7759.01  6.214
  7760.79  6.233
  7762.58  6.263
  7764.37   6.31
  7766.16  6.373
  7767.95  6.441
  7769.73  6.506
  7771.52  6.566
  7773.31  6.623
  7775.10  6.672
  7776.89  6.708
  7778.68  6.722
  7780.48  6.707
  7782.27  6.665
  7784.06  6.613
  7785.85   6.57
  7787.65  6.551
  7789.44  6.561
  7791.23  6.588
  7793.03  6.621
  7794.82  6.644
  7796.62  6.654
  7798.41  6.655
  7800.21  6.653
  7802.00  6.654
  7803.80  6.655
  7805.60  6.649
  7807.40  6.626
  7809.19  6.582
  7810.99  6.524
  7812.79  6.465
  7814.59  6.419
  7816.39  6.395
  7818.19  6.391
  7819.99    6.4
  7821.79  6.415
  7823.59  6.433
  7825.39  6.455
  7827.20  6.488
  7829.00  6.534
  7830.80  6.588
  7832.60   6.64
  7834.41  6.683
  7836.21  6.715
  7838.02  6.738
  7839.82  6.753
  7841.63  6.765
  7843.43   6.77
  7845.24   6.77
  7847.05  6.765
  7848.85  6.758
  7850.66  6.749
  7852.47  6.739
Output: 0.9 Angstrom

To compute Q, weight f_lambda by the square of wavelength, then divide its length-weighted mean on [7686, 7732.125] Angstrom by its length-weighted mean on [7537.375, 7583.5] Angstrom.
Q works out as 0.9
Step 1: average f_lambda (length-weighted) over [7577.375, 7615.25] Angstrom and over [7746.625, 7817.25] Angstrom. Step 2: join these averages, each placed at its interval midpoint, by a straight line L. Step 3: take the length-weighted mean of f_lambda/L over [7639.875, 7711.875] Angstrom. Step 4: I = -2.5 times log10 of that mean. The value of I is 0.04 mag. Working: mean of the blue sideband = 6.87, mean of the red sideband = 6.47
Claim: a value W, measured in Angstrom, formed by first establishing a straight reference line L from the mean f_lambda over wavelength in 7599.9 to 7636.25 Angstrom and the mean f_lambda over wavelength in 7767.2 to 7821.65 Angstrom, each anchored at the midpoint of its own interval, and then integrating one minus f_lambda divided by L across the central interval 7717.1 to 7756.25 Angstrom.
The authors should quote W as 3.33 Angstrom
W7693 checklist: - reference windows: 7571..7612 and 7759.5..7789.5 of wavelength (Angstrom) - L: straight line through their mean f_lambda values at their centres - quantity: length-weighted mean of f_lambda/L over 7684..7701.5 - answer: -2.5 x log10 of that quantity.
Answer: 0.07 mag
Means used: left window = 6.94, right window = 6.53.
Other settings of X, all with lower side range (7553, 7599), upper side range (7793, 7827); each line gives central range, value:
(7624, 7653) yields 3.3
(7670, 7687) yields 0.2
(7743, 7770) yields 2.0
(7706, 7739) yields 3.2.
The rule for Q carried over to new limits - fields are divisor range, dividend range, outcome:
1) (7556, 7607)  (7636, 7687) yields 0.95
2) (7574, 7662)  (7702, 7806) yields 1.01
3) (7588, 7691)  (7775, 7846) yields 1.07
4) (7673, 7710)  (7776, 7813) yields 1.05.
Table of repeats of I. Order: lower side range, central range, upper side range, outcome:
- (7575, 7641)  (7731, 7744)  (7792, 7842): 0.11 mag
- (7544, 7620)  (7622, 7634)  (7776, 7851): 0.16 mag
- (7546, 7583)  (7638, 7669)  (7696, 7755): 0.03 mag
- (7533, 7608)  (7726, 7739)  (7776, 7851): 0.18 mag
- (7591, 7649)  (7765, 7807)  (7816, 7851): -0.01 mag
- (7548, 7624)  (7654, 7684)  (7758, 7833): 0.01 mag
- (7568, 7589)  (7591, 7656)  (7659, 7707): 0.08 mag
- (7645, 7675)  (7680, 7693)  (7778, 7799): 0.03 mag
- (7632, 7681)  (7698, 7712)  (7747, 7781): -0.01 mag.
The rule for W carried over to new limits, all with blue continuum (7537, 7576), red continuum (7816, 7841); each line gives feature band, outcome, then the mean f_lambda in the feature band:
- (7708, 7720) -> 0.6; 6.42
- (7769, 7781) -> 0.0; 6.64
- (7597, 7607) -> 0.1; 6.91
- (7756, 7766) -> 0.6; 6.25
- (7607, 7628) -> 2.2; 6.24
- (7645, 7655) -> 0.9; 6.25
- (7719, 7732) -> 1.9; 5.78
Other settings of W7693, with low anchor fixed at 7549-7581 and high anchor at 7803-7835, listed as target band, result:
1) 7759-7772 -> 0.04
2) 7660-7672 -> 0.03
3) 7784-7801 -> -0.01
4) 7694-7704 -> 0.07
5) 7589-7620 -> 0.04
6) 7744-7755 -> 0.12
